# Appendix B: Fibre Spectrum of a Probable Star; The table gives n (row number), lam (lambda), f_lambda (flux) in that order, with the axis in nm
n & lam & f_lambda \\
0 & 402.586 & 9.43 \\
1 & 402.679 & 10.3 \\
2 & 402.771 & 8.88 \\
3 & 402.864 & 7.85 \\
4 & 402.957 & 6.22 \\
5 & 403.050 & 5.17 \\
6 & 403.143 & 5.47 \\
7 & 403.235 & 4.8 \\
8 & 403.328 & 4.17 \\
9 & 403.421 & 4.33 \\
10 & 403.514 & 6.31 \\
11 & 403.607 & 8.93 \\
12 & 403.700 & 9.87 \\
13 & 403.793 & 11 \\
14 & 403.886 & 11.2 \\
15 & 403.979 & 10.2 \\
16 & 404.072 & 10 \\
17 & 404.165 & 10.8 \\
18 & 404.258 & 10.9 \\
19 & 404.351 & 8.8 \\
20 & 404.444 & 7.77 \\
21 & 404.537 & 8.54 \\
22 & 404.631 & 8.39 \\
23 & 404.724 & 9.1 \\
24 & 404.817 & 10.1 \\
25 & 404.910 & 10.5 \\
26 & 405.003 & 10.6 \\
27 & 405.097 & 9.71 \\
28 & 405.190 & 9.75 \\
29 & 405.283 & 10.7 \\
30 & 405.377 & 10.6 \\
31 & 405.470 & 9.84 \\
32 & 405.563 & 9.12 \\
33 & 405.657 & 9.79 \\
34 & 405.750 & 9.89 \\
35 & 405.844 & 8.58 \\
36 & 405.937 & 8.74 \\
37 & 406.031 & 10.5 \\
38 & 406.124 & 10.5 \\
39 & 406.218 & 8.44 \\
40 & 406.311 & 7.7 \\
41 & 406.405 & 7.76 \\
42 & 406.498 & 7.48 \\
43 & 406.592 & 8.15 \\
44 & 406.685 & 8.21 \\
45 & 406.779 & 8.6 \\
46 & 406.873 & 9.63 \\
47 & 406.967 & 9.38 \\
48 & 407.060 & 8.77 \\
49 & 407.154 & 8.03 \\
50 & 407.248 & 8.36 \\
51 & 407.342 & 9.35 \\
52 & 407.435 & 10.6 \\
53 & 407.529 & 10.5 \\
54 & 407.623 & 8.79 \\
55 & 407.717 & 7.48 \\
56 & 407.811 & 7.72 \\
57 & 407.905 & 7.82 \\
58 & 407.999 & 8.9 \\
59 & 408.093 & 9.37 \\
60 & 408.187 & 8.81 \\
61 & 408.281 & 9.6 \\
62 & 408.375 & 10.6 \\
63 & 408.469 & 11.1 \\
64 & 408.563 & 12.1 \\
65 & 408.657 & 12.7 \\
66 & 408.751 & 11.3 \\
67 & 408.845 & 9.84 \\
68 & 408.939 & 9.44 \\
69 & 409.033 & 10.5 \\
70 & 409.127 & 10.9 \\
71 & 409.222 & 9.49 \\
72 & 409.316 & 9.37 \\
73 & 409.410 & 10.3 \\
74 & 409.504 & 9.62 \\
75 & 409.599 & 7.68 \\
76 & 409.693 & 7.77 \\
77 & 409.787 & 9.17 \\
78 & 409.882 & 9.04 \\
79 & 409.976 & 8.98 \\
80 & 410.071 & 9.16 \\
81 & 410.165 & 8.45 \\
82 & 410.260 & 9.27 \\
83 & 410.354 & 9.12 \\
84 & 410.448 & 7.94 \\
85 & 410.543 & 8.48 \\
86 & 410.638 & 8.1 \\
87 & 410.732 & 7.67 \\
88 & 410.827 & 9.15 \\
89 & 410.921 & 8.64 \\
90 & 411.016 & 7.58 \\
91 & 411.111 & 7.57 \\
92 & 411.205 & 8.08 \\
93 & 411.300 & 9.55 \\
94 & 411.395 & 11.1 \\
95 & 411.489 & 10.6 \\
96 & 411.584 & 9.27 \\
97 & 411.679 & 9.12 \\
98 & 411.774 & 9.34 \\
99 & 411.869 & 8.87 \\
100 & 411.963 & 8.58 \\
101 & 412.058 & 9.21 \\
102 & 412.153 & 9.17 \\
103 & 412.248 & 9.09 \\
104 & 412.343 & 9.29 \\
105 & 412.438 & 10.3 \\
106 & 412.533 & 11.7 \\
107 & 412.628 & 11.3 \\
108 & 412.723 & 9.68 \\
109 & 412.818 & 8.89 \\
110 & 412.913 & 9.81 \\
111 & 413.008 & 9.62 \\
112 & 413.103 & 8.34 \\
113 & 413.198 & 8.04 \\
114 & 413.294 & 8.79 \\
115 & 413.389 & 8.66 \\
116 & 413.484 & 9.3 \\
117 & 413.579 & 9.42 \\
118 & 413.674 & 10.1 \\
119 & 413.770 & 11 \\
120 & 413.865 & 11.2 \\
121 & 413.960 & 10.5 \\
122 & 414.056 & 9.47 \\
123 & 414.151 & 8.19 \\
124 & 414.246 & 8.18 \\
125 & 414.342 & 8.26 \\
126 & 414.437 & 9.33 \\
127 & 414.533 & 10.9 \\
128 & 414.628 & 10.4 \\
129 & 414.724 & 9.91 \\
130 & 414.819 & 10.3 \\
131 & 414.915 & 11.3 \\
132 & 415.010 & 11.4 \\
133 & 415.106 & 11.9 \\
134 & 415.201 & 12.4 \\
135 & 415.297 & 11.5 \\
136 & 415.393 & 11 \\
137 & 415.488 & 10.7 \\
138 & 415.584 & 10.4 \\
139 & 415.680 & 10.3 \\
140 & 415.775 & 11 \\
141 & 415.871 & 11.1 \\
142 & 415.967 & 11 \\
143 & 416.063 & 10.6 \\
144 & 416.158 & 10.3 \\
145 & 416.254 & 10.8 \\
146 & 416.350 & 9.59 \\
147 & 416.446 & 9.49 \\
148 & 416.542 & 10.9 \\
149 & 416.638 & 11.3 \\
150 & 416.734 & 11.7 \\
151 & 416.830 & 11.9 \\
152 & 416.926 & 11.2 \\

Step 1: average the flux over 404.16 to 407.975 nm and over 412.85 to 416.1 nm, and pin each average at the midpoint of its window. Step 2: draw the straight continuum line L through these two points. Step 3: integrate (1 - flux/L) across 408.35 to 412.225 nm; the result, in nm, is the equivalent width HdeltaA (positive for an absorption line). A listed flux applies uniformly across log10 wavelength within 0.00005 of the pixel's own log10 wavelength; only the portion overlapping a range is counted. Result 0.11 nm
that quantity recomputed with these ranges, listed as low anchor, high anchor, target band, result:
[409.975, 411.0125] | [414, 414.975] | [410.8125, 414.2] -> -0.108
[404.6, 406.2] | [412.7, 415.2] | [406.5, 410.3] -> 0.167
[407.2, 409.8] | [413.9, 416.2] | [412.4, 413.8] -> 0.076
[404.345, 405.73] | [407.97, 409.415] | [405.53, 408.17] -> 0.284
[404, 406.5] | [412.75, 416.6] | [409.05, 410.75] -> 0.142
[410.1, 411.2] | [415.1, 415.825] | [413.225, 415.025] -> 0.101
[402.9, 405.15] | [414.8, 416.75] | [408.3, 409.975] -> -0.090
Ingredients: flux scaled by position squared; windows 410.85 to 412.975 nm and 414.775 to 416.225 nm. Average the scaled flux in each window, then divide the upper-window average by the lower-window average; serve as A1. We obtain 1.19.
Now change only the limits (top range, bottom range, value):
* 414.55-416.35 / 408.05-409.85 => 1.13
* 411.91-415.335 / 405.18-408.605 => 1.11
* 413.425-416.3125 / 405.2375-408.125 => 1.20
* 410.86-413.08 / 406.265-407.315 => 1.15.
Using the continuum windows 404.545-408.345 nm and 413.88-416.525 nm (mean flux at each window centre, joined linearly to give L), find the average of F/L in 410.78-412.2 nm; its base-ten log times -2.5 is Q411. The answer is 0.093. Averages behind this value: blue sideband 9.14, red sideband 10.4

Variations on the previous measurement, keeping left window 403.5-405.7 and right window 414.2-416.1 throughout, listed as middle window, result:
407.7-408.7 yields 0.04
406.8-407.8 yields 0.11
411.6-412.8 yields 0.08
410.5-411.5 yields 0.18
